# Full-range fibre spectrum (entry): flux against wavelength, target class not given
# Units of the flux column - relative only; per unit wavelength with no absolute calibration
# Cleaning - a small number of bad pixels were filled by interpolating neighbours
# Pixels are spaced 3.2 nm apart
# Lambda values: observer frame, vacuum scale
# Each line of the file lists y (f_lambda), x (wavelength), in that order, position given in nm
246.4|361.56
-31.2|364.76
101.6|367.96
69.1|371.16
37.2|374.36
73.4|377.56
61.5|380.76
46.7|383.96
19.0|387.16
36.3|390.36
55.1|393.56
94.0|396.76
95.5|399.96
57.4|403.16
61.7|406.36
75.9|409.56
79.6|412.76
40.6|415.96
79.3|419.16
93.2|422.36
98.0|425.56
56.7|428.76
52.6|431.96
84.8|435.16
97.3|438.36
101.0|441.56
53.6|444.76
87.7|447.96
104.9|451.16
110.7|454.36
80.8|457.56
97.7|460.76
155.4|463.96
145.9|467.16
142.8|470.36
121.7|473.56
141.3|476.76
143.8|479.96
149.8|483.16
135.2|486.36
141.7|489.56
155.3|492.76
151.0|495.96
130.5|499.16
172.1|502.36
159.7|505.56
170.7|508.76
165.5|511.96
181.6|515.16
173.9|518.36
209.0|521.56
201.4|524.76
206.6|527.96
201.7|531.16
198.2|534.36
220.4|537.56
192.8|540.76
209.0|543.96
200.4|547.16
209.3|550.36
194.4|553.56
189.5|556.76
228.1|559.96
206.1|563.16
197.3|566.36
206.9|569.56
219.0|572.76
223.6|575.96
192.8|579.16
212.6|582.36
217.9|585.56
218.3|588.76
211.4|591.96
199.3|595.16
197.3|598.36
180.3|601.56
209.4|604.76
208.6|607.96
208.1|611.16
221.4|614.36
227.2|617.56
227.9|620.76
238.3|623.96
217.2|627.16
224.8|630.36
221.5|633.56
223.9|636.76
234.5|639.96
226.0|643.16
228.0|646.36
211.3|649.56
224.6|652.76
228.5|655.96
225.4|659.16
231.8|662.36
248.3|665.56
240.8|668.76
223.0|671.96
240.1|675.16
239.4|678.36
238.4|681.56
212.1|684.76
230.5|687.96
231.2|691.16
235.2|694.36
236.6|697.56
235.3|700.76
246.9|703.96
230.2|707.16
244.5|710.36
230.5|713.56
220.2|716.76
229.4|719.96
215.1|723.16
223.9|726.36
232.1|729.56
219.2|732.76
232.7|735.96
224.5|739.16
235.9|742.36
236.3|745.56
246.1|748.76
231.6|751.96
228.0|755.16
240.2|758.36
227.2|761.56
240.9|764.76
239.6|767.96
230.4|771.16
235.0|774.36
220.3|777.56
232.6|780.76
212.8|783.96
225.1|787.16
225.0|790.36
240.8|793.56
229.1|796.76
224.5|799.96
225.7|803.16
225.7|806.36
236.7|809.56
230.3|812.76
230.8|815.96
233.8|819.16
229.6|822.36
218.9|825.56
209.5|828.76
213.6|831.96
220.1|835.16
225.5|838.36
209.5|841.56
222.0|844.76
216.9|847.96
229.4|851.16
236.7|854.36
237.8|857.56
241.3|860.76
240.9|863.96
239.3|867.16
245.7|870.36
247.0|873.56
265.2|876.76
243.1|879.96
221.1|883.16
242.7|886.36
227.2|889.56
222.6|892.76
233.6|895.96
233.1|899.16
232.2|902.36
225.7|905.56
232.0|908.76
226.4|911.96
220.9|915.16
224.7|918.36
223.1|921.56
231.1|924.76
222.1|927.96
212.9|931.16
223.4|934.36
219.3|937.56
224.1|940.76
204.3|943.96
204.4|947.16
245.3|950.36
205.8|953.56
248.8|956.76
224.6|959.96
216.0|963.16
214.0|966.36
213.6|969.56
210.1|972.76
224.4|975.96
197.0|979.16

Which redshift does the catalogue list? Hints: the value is 0.16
